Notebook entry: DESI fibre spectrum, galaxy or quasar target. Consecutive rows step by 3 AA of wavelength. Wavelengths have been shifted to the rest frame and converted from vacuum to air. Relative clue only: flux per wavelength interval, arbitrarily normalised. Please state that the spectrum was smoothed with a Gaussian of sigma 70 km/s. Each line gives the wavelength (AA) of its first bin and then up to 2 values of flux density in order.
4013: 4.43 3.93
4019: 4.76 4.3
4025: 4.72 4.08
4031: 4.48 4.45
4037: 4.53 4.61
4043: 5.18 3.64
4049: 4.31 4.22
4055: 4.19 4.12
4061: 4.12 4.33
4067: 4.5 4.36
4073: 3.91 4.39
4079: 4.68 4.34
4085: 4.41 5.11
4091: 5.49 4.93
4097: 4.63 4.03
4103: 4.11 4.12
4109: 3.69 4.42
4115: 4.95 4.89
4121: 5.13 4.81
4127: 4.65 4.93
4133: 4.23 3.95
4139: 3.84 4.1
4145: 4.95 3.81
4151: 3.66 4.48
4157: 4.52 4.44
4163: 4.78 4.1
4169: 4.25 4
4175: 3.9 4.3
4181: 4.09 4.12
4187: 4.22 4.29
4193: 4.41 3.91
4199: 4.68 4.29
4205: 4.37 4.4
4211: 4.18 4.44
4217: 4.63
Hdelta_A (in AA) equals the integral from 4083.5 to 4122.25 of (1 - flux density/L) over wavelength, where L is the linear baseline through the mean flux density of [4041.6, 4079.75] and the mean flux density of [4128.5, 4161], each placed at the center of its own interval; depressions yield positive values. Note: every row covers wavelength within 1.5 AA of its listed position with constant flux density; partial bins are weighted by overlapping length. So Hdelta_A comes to -3.0 AA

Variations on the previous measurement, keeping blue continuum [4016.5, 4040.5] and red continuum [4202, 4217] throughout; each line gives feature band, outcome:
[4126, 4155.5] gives 1.0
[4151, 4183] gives 1.0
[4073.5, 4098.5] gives -1.6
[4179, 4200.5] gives 0.7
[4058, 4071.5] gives 0.4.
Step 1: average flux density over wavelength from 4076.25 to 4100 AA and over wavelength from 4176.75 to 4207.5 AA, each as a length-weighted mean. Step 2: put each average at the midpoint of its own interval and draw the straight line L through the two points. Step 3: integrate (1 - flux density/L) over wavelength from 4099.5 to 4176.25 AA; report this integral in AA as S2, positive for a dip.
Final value 2.86 AA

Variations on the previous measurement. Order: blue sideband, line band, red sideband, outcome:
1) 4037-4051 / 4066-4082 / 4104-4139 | 0.3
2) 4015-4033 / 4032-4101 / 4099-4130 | -0.2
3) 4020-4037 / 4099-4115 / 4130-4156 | 0.4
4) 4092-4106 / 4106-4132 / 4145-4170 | -1.5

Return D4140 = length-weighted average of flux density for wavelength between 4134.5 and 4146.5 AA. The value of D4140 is 4.21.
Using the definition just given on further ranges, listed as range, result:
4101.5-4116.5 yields 4.26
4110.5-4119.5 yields 4.75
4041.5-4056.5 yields 4.31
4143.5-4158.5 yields 4.28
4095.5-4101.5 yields 4.33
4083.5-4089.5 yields 4.76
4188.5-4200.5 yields 4.32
